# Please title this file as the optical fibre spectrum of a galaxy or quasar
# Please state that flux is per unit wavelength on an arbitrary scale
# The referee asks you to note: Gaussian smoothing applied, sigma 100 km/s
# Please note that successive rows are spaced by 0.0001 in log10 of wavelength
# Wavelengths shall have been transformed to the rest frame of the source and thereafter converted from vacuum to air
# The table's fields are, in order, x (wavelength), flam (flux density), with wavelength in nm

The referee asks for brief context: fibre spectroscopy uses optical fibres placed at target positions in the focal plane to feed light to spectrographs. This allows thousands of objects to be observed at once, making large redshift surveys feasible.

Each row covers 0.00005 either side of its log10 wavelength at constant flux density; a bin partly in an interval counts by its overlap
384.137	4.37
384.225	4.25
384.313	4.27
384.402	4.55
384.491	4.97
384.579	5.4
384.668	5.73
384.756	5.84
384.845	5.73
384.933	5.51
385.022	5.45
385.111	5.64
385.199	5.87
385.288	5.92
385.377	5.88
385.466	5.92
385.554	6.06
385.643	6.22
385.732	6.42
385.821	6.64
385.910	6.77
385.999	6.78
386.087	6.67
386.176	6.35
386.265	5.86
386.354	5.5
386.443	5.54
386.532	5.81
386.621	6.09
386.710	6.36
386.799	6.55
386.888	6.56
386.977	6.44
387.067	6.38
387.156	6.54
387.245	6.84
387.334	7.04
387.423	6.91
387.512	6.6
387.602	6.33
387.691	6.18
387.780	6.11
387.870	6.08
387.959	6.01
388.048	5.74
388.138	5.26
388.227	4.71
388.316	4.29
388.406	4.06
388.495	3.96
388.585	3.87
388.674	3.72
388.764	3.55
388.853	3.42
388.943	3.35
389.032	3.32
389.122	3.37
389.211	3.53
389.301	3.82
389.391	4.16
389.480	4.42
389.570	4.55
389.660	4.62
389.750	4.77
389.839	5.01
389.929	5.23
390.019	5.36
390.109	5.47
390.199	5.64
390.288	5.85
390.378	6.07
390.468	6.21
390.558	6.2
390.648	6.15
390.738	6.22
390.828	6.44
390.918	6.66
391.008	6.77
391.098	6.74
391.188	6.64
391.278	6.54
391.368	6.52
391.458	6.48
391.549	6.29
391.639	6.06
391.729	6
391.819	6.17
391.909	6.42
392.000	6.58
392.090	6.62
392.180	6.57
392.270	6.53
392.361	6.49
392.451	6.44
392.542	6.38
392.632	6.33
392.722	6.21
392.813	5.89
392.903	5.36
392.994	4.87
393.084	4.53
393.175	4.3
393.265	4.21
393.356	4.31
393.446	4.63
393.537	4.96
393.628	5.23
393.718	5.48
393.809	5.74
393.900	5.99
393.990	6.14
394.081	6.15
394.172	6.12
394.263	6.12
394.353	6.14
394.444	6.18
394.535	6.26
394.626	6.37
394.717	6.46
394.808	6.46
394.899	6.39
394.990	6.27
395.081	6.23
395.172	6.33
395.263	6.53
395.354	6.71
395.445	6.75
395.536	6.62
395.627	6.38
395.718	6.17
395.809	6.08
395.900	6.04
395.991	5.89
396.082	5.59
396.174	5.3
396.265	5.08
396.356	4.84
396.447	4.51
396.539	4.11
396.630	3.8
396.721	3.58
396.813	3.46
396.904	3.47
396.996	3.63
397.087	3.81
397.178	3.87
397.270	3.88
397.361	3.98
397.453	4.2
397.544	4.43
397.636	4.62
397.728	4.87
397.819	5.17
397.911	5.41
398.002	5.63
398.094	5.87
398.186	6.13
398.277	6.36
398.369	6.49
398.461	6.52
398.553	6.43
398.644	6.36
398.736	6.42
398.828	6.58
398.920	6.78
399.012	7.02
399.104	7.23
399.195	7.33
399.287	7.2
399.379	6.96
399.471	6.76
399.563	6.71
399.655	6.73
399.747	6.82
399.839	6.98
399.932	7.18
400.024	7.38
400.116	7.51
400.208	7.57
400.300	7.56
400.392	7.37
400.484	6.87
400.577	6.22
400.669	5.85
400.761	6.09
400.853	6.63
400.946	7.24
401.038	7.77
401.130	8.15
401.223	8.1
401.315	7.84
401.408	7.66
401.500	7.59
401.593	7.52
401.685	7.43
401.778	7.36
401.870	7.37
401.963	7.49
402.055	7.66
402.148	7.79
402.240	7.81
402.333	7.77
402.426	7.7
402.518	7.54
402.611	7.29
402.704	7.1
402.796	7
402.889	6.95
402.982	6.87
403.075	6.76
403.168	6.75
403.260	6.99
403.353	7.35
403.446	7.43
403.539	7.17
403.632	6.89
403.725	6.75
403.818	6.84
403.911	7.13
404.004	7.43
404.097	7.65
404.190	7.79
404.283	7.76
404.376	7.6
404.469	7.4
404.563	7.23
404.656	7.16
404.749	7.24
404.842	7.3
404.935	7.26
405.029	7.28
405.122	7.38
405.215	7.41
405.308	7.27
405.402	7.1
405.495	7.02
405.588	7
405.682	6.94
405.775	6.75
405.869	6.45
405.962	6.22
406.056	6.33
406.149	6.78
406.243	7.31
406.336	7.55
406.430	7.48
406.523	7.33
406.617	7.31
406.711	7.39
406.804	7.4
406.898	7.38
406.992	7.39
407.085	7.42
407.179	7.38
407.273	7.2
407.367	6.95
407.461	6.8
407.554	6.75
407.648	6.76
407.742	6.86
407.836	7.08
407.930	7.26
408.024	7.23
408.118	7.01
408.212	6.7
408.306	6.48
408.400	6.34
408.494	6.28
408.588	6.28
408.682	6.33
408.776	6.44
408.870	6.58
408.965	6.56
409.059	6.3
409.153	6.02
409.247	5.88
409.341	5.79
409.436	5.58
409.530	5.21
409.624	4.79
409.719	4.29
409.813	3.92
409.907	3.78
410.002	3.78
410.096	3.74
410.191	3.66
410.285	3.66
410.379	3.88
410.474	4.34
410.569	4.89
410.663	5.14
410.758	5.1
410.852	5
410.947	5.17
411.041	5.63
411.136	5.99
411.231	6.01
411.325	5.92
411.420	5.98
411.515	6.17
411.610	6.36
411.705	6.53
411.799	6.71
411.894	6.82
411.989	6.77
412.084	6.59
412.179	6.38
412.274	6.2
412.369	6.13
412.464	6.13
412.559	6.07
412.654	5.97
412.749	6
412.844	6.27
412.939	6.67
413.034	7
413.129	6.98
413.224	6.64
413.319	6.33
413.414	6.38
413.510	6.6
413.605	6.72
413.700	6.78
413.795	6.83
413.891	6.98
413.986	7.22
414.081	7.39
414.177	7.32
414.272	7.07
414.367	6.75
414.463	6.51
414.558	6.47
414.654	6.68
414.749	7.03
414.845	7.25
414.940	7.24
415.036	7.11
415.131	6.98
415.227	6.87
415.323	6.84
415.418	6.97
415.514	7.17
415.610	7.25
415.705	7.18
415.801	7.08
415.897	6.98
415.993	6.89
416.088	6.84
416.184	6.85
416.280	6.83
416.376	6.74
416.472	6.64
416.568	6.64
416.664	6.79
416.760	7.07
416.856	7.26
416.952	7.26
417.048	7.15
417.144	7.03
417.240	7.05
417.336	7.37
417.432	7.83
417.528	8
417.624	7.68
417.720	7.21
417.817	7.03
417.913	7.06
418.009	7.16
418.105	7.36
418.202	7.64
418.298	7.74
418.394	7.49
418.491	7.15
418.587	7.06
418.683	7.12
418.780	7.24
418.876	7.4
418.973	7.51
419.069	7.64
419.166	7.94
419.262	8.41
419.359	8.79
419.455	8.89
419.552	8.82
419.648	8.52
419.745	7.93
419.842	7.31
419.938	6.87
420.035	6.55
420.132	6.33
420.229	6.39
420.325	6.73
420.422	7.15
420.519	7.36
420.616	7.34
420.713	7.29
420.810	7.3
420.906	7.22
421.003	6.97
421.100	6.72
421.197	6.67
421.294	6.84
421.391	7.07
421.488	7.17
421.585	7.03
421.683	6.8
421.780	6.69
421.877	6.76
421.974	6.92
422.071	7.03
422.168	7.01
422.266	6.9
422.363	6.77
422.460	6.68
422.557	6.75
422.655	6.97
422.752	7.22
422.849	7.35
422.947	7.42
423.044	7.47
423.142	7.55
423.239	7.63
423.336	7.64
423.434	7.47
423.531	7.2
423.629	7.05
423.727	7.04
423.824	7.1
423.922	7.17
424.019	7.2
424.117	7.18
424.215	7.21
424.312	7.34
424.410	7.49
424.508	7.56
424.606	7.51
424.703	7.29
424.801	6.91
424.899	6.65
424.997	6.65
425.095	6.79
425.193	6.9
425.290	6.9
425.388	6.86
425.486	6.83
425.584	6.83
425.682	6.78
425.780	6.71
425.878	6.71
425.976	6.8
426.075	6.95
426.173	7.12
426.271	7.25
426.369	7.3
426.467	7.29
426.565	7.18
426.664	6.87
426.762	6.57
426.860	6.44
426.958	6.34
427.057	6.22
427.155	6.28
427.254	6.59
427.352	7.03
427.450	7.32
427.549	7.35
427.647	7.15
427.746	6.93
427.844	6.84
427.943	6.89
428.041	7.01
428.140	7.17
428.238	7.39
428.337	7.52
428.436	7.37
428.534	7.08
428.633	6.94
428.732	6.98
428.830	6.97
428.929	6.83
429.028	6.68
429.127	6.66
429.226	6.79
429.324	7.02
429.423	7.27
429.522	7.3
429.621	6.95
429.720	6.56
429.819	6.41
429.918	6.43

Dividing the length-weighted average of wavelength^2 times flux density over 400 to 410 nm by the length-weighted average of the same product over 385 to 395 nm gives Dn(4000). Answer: 1.31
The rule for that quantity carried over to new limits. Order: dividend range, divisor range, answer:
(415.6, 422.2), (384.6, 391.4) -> 1.50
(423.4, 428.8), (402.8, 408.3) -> 1.09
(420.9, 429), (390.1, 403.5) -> 1.29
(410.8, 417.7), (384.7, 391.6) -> 1.36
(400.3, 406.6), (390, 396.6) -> 1.28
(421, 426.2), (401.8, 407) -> 1.07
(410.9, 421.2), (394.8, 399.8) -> 1.35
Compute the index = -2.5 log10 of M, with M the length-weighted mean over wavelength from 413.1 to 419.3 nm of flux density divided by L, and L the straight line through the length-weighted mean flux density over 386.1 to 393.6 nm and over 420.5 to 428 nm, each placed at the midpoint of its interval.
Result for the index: -0.07 mag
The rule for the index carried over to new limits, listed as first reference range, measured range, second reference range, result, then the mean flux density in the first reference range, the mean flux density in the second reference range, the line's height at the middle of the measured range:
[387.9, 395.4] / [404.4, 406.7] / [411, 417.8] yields -0.13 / 5.55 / 6.78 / 6.3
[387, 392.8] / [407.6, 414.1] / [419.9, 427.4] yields 0.08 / 5.61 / 6.99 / 6.47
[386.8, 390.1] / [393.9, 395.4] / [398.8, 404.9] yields -0.04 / 5.08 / 7.23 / 6.07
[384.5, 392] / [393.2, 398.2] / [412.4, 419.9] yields 0.13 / 5.67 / 7.13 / 6.06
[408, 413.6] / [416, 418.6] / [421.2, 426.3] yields -0.12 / 5.82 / 7.06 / 6.44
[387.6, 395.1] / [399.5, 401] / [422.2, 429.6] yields -0.17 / 5.53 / 7.03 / 5.92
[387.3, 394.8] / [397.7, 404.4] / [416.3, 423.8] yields -0.15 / 5.55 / 7.25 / 6.14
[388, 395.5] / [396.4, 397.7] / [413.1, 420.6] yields 0.43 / 5.56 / 7.17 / 5.9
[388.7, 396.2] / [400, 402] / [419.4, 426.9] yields -0.20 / 5.7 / 7.11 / 6.09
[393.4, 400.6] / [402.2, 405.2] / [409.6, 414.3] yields -0.23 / 5.89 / 5.86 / 5.88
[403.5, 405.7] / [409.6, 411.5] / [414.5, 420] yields 0.46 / 7.25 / 7.3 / 7.28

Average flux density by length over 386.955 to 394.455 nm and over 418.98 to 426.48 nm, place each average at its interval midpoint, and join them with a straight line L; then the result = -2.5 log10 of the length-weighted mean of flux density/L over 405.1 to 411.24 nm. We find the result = 0.04 mag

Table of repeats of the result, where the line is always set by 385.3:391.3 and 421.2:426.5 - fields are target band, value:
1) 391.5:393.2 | -0.05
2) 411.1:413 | 0.05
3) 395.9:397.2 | 0.32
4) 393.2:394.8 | 0.03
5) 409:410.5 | 0.35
